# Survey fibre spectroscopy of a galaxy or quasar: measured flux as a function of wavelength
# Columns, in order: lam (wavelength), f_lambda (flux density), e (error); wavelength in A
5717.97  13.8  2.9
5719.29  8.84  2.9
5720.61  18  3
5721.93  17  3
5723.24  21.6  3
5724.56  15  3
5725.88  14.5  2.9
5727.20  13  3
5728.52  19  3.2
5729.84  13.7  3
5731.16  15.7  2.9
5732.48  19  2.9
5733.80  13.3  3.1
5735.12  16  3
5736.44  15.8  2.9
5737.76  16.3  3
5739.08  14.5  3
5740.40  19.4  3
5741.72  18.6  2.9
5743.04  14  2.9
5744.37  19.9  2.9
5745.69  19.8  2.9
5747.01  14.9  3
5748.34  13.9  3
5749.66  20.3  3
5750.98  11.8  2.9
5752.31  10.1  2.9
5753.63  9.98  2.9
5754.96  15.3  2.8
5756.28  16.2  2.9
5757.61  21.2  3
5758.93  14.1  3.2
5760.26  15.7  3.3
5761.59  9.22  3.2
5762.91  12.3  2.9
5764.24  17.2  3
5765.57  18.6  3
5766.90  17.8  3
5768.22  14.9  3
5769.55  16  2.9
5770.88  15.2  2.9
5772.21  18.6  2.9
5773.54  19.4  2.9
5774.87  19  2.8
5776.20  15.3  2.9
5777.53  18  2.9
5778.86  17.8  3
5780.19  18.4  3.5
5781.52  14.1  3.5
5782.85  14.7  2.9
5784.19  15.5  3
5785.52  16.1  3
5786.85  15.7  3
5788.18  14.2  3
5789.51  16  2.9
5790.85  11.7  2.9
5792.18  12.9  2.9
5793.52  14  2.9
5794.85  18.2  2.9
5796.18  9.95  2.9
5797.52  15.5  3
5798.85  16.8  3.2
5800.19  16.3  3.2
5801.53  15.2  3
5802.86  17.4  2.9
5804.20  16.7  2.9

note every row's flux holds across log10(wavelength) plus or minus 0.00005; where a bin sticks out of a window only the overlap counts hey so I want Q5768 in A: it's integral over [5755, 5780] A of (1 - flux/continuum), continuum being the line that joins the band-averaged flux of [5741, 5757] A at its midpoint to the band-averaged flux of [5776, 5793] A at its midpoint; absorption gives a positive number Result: -1.7 A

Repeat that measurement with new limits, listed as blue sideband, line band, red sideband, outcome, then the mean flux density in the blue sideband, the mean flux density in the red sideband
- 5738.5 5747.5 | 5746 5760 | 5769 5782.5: 1.92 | 17.4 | 17.1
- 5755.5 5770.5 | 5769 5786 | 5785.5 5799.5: -1.81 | 15.7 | 14.6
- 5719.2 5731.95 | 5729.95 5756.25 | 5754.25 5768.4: 0.25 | 16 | 15.7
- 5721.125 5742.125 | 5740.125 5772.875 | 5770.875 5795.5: 0.96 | 16.4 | 16.1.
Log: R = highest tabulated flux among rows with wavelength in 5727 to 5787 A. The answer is 21.2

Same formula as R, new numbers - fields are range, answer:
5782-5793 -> 16.1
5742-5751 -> 20.3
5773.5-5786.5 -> 19.4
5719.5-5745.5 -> 21.6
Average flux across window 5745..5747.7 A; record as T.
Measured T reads 17.3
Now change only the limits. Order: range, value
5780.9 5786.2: 15.1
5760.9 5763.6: 10.9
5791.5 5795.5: 15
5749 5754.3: 13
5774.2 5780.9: 17.7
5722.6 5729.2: 16.6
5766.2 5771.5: 16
